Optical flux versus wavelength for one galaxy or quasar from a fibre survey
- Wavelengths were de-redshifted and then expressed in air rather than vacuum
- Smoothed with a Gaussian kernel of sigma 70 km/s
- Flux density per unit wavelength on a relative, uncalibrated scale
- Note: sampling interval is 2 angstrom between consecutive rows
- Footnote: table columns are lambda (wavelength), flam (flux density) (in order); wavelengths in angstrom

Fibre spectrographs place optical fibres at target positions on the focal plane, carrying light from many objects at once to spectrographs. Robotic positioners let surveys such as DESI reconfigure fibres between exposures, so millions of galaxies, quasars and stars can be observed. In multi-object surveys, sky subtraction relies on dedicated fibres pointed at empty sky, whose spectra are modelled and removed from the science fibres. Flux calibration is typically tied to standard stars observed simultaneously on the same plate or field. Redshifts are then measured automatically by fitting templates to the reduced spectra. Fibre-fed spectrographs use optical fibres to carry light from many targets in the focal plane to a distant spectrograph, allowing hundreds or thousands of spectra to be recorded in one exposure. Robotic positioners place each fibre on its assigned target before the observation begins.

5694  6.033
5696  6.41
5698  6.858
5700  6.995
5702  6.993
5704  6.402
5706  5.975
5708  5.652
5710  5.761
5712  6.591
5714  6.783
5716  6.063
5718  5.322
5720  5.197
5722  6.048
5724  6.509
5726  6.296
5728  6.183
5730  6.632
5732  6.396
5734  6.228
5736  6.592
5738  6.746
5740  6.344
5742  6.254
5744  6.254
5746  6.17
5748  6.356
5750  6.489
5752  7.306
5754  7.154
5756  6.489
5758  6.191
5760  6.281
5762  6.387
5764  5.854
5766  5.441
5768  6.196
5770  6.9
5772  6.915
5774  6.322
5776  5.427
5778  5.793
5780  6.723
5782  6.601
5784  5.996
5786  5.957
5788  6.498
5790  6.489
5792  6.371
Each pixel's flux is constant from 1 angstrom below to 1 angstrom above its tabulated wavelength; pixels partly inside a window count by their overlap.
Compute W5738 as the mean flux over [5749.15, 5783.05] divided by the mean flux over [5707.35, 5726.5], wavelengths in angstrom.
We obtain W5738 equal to 1.06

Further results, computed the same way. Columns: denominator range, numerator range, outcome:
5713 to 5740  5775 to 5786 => 0.98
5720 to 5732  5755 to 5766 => 0.99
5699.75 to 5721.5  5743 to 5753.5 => 1.07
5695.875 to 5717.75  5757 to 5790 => 0.98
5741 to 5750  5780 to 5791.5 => 1.01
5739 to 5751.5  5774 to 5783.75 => 0.97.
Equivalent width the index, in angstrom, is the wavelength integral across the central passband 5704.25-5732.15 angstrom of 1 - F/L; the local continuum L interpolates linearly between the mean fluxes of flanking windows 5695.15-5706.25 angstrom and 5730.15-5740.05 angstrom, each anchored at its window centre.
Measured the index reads 2.0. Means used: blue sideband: 6.65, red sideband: 6.49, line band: 6.1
